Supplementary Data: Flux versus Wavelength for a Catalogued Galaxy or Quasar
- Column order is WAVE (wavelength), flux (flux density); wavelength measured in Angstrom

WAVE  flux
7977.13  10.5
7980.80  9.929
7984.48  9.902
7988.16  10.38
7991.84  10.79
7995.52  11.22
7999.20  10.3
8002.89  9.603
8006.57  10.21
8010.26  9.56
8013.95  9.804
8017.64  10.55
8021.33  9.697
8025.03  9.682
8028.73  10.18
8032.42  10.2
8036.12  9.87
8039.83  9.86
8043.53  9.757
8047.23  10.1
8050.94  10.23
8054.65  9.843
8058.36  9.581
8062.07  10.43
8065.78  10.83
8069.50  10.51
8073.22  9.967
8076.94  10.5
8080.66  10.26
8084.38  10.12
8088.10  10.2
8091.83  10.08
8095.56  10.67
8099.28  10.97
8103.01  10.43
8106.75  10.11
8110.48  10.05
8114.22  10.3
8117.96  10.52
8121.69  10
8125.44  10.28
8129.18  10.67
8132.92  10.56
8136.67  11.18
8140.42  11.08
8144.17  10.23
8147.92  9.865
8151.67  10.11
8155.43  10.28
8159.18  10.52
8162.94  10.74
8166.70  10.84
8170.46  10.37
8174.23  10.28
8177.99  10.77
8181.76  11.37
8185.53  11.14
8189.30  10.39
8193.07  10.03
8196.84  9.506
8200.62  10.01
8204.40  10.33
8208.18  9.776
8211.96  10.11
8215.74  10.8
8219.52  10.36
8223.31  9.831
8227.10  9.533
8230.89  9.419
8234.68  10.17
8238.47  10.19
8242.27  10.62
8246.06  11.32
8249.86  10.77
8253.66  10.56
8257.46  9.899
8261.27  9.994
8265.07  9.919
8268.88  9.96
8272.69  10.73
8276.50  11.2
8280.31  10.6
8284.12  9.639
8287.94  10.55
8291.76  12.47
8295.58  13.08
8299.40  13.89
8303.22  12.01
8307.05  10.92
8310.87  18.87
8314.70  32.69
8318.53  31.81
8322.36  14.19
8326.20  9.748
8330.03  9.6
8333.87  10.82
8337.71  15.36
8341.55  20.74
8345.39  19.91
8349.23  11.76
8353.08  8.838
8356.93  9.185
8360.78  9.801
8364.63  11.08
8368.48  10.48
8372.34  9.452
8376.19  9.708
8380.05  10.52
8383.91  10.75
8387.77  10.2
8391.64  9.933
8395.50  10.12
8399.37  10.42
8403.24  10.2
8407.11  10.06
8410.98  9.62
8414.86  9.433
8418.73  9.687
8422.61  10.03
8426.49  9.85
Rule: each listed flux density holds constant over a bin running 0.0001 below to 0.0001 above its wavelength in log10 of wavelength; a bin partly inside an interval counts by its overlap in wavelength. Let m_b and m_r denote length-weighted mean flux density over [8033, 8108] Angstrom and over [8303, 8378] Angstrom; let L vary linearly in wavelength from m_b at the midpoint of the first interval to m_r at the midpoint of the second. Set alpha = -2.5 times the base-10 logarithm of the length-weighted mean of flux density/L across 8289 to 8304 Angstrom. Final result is 0.08 mag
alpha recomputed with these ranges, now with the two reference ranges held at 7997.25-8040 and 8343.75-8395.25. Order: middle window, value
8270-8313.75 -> -0.18 mag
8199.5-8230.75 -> 0.04 mag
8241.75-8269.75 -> 0.02 mag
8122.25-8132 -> -0.02 mag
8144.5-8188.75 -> -0.02 mag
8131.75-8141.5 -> -0.07 mag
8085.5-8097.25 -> -0.02 mag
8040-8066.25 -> 0.00 mag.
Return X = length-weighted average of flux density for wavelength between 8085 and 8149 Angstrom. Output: 10.4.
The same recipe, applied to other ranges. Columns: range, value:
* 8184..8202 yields 10.2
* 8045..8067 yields 10.1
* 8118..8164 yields 10.5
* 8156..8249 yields 10.4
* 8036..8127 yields 10.2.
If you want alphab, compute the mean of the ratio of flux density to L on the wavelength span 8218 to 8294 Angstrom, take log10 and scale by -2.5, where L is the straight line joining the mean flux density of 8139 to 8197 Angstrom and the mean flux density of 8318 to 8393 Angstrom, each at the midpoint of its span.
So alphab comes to 0.10 mag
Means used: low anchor 10.5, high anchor 12.4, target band 10.4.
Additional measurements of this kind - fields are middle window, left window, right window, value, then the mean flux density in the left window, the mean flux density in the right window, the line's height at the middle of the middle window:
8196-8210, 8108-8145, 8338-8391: 0.10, 10.5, 11.8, 10.9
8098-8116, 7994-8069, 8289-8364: 0.10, 10.1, 14.9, 11.3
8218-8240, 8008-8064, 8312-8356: 0.40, 9.96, 16.7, 14.3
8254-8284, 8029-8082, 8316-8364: 0.28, 10.1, 14.5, 13.4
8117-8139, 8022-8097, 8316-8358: 0.08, 10.1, 15.1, 11.4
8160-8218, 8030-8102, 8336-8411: 0.03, 10.2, 11.4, 10.7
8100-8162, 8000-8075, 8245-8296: -0.01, 10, 10.7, 10.3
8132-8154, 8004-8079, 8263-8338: 0.10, 10.1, 13.9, 11.6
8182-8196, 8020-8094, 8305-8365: 0.20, 10.1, 15.4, 12.6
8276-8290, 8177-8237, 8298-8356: 0.31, 10.2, 16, 13.9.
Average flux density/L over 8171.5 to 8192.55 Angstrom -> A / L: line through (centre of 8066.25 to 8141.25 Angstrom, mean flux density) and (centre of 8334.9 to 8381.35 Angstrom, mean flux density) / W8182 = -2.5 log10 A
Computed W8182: 0.03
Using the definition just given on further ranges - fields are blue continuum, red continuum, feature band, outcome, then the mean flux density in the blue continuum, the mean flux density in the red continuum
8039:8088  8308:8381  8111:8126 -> 0.08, 10.2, 14.4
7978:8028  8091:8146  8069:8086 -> 0.01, 10.1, 10.5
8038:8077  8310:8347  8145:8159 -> 0.27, 10.1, 18.3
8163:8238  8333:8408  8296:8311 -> -0.20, 10.3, 11.5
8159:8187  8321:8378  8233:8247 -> 0.07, 10.8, 12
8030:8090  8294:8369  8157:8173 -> 0.13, 10.1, 14.8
